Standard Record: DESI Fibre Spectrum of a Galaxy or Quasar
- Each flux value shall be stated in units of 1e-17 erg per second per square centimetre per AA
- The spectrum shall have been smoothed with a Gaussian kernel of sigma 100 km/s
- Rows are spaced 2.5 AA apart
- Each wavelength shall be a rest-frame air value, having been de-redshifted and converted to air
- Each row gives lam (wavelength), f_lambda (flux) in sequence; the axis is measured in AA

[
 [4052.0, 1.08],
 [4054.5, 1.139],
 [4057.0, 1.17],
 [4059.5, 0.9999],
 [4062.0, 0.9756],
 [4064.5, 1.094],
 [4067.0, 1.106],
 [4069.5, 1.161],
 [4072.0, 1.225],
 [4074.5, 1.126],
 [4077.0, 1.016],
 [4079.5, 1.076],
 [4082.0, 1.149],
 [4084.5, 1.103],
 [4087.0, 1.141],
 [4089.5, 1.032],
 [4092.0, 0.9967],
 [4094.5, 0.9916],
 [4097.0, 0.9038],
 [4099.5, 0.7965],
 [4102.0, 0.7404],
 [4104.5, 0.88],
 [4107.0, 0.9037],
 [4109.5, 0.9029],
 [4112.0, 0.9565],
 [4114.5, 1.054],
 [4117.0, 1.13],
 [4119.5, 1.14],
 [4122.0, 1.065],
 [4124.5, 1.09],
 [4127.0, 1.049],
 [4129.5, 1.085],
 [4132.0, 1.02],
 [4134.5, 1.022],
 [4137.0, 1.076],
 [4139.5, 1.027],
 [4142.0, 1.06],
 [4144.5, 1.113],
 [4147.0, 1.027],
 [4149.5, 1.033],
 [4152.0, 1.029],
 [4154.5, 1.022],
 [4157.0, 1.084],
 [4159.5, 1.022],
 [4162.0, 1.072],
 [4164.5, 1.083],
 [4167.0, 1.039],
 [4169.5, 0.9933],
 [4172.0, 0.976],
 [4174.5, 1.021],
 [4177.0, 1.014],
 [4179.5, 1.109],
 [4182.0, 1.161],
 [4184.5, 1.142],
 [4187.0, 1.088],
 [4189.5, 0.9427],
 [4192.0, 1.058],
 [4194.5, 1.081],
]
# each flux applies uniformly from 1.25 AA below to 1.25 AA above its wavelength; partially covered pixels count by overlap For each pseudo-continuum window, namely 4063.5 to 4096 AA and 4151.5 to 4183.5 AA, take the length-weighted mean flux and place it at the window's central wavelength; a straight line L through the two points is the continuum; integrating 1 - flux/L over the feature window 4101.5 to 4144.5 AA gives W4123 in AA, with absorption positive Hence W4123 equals 2.1 AA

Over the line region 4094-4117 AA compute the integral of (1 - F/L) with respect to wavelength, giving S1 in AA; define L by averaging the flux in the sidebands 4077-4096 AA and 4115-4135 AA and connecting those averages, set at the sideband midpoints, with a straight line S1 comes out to 3.4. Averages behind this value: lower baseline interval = 1.06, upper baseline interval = 1.08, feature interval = 0.913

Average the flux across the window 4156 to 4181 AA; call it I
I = 1.04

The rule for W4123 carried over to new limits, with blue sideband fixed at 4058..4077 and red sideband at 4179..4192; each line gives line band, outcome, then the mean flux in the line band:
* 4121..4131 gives 0.2 AA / 1.07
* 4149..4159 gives 0.4 AA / 1.04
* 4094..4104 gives 2.2 AA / 0.85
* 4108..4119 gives 0.7 AA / 1.02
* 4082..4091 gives 0.0 AA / 1.1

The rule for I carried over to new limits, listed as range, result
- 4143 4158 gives 1.05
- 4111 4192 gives 1.05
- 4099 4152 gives 1.01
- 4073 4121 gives 1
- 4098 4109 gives 0.837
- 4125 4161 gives 1.05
